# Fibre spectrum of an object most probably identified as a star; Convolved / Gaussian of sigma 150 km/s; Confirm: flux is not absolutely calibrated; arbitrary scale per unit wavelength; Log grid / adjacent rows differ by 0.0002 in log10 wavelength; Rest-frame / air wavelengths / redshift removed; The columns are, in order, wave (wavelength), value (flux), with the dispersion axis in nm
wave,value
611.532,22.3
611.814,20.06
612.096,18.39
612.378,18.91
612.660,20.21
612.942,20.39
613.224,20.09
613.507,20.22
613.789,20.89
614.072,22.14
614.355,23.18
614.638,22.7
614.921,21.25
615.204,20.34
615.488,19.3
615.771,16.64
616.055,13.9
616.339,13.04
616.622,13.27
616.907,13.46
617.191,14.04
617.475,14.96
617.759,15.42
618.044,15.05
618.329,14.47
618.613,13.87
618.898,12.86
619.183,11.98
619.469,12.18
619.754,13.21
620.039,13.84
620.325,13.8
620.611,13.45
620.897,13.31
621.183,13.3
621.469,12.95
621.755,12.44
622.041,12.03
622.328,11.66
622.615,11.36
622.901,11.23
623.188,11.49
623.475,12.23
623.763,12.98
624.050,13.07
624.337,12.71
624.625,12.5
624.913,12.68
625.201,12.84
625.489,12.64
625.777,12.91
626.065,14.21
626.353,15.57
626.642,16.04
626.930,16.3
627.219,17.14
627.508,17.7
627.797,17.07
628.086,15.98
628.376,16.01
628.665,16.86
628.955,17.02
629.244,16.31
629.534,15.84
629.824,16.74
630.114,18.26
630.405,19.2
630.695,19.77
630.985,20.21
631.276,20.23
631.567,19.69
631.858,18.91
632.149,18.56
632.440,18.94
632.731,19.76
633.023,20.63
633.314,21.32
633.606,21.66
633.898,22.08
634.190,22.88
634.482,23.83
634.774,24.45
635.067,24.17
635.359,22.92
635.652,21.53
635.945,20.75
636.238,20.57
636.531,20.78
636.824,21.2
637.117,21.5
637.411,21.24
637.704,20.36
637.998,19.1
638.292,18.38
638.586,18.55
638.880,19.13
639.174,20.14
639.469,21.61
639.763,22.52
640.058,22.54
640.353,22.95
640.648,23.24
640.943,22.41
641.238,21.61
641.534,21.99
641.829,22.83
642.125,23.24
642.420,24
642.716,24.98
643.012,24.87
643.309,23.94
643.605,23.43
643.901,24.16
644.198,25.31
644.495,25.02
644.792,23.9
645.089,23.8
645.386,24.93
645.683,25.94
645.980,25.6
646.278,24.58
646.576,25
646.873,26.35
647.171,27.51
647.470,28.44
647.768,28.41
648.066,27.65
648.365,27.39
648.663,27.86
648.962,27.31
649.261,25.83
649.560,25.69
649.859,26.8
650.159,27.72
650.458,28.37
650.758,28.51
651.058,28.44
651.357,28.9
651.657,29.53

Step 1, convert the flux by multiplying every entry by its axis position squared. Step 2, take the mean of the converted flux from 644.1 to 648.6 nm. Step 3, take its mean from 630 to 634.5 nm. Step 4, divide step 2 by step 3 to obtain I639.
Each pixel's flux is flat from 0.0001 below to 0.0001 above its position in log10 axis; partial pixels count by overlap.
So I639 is 1.34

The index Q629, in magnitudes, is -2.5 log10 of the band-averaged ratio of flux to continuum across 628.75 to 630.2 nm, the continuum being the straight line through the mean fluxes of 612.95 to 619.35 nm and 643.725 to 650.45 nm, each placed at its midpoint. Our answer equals 0.24 mag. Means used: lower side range 17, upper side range 26.2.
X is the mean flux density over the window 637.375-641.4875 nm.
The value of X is 21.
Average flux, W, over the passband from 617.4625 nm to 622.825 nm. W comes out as 13.2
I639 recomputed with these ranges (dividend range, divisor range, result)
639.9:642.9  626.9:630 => 1.44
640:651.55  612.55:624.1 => 1.82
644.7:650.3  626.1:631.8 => 1.60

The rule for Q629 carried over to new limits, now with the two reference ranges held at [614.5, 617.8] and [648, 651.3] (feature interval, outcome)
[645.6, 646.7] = 0.05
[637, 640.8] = 0.15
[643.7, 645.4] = 0.06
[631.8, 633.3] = 0.12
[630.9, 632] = 0.09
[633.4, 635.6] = -0.02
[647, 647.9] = -0.05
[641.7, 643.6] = 0.05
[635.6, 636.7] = 0.11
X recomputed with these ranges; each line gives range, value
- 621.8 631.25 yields 15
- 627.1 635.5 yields 19.5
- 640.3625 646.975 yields 24.1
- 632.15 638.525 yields 21.2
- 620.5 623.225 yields 12.3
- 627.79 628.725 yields 16.4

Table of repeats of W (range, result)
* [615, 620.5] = 14.6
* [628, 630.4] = 16.8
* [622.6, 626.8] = 13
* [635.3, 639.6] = 20.5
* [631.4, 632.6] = 19.1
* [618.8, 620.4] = 12.9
